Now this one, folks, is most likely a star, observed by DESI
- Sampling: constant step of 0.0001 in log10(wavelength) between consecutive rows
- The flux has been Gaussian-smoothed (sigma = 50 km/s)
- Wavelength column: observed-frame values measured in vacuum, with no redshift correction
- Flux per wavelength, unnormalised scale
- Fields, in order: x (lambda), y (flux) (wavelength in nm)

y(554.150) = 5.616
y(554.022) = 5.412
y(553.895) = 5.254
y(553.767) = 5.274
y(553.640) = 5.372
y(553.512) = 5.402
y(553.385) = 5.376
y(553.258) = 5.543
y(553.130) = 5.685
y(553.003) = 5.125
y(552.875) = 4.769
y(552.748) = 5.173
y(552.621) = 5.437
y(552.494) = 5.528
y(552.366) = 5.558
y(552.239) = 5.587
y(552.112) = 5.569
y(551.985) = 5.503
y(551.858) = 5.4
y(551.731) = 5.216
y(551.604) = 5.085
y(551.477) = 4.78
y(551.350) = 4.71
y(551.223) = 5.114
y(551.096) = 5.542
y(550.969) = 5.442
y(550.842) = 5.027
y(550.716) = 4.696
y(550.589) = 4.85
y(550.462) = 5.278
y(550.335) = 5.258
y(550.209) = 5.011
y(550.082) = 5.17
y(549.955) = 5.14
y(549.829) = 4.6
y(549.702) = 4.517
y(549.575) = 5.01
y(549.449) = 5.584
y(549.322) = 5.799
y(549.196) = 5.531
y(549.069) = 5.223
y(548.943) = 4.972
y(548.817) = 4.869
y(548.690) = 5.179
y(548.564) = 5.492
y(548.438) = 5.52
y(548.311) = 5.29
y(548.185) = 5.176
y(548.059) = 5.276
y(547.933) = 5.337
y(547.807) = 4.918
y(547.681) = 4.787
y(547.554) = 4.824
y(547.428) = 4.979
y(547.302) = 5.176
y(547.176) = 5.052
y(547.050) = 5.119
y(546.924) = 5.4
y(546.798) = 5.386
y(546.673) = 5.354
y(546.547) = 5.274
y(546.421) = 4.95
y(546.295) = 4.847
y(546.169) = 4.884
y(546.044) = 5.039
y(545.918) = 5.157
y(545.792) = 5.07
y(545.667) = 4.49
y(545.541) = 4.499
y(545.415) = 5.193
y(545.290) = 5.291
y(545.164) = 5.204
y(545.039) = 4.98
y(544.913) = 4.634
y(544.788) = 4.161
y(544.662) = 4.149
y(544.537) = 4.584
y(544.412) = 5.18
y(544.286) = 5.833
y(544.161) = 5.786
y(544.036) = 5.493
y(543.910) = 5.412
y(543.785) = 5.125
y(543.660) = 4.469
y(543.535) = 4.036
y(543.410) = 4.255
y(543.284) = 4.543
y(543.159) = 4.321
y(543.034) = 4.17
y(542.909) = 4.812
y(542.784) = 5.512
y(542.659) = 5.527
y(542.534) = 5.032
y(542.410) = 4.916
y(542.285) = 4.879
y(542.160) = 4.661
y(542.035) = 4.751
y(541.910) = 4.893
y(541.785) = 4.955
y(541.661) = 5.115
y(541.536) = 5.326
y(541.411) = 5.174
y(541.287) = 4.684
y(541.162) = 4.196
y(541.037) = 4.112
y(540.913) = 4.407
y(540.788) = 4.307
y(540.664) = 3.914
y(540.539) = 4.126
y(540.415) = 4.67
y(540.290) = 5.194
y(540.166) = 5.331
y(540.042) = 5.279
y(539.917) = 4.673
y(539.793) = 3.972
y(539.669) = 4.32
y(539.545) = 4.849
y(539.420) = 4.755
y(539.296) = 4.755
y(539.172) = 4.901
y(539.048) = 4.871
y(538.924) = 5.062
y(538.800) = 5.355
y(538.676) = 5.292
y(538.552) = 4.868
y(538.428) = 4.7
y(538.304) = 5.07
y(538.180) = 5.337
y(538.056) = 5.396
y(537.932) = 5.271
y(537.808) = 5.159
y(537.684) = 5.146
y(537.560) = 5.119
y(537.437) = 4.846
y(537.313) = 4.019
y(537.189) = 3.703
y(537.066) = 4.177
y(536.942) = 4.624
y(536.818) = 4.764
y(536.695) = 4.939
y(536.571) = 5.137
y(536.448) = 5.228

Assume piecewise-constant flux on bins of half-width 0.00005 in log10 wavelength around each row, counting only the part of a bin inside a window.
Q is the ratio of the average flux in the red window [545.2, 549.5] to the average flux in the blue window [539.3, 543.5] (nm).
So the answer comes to 1.1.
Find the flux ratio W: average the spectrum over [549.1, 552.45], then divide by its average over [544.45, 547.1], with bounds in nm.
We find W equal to 1.1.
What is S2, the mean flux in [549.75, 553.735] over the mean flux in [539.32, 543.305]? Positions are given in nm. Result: 1.10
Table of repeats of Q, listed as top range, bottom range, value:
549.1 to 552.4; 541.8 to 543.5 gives 1.09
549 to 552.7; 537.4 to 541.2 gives 1.08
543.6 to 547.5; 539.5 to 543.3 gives 1.06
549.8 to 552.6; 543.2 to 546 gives 1.06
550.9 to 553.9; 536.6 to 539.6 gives 1.09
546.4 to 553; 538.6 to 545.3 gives 1.08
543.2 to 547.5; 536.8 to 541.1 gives 1.05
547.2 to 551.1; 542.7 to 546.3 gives 1.05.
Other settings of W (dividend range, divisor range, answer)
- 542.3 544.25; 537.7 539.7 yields 0.98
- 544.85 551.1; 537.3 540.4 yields 1.03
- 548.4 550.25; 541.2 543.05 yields 1.04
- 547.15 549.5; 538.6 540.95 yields 1.10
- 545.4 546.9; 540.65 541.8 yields 1.08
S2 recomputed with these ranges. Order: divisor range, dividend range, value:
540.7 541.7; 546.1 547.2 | 1.11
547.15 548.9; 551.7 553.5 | 1.05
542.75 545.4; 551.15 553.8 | 1.09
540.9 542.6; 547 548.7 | 1.07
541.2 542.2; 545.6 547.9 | 1.02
